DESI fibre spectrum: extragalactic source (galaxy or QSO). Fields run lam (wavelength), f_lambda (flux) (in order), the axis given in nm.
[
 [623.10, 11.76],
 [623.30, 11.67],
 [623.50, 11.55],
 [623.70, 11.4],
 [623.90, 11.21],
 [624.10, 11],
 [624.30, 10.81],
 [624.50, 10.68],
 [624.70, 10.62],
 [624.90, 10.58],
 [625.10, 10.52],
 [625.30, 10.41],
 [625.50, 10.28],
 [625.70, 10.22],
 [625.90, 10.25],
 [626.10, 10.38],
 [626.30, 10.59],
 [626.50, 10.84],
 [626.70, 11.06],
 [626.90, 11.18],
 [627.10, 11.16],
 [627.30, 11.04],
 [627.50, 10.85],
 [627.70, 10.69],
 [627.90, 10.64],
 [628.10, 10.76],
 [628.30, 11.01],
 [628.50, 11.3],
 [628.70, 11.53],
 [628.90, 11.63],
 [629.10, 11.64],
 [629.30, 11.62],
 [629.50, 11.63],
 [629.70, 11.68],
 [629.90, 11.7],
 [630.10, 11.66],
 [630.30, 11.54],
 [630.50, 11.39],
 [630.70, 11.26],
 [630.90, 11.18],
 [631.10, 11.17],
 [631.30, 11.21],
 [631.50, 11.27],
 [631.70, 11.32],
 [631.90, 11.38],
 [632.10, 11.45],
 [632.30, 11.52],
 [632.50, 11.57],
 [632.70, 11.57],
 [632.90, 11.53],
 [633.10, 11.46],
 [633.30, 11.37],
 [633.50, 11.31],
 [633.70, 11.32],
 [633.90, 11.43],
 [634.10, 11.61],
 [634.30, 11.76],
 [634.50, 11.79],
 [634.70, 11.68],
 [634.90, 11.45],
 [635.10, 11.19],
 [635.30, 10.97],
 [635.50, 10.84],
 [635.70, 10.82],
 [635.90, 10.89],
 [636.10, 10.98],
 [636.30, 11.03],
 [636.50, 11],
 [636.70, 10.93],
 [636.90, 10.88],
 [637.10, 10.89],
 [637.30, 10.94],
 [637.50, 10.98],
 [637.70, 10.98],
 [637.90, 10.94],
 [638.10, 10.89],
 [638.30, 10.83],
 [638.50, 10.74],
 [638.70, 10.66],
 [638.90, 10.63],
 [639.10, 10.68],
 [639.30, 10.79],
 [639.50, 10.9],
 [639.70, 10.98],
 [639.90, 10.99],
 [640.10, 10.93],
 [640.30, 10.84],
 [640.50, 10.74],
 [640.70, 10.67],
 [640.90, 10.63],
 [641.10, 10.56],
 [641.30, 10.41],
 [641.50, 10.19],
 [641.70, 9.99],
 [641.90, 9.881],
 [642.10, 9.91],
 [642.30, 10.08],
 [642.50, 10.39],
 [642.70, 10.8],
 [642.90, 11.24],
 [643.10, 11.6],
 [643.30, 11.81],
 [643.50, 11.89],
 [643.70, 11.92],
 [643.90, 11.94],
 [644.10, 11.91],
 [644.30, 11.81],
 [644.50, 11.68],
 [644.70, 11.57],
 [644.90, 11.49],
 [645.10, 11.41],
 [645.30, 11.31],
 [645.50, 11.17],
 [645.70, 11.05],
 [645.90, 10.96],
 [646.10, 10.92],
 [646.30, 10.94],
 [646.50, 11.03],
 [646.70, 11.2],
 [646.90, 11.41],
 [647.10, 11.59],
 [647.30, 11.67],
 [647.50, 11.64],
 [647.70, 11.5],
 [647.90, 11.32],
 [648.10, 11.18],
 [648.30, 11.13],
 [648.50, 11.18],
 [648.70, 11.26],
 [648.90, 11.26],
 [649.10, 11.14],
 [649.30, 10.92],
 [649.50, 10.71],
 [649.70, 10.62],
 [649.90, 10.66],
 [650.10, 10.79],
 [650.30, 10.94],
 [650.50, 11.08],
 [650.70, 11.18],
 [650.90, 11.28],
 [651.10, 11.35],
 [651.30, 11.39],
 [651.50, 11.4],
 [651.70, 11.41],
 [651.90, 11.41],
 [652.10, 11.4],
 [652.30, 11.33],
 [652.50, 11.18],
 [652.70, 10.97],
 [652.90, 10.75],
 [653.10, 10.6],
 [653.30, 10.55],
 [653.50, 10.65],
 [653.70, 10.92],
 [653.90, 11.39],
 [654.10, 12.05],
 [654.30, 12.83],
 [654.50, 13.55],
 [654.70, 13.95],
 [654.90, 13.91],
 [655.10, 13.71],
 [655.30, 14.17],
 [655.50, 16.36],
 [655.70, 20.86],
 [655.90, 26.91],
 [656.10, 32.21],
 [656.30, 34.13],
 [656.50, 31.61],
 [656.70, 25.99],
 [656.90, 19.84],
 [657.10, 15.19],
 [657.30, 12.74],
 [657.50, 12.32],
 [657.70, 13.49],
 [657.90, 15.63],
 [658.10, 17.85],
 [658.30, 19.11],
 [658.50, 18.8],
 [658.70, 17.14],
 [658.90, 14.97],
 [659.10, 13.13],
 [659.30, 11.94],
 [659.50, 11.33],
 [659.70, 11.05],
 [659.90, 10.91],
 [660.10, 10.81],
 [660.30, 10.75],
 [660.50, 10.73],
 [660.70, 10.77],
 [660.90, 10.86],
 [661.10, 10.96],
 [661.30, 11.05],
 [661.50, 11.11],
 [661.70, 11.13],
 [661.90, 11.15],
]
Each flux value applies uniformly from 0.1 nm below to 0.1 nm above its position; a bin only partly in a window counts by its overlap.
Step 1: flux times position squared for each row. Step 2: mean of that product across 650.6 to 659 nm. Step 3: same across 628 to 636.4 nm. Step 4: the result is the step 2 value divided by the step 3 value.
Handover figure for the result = 1.5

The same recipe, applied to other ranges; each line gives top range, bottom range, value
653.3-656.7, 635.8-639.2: 1.76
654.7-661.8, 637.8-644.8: 1.55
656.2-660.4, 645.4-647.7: 1.53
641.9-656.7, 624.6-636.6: 1.22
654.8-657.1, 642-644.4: 2.06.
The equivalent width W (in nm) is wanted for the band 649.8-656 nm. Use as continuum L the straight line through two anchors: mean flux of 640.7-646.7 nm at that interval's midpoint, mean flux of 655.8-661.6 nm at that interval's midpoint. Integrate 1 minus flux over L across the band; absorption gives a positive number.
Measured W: 0.75 nm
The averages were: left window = 11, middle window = 12.6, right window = 16.3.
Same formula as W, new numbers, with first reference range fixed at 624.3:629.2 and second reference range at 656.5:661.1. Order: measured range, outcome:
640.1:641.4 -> 0.190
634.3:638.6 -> 0.333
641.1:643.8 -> 0.410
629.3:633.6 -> -0.022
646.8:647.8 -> 0.129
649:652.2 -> 0.599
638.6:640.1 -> 0.184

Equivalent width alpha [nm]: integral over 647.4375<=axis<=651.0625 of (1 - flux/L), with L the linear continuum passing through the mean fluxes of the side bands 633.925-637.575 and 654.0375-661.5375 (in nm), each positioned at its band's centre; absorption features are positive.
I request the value 0.77 nm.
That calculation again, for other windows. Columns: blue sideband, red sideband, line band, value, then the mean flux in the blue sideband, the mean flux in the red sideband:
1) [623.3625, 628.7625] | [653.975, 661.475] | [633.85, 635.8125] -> 0.15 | 10.8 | 16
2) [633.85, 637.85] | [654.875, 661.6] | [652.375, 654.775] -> 0.57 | 11.1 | 16.3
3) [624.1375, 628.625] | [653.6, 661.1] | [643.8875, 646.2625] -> 0.43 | 10.7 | 16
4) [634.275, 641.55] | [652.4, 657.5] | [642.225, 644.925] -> 0.29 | 10.9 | 16.6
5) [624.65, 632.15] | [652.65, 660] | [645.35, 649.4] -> 0.91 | 11.1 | 16.1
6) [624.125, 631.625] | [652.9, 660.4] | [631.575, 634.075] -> 0.09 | 11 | 16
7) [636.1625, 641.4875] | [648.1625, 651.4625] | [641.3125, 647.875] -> -0.14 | 10.8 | 11.1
